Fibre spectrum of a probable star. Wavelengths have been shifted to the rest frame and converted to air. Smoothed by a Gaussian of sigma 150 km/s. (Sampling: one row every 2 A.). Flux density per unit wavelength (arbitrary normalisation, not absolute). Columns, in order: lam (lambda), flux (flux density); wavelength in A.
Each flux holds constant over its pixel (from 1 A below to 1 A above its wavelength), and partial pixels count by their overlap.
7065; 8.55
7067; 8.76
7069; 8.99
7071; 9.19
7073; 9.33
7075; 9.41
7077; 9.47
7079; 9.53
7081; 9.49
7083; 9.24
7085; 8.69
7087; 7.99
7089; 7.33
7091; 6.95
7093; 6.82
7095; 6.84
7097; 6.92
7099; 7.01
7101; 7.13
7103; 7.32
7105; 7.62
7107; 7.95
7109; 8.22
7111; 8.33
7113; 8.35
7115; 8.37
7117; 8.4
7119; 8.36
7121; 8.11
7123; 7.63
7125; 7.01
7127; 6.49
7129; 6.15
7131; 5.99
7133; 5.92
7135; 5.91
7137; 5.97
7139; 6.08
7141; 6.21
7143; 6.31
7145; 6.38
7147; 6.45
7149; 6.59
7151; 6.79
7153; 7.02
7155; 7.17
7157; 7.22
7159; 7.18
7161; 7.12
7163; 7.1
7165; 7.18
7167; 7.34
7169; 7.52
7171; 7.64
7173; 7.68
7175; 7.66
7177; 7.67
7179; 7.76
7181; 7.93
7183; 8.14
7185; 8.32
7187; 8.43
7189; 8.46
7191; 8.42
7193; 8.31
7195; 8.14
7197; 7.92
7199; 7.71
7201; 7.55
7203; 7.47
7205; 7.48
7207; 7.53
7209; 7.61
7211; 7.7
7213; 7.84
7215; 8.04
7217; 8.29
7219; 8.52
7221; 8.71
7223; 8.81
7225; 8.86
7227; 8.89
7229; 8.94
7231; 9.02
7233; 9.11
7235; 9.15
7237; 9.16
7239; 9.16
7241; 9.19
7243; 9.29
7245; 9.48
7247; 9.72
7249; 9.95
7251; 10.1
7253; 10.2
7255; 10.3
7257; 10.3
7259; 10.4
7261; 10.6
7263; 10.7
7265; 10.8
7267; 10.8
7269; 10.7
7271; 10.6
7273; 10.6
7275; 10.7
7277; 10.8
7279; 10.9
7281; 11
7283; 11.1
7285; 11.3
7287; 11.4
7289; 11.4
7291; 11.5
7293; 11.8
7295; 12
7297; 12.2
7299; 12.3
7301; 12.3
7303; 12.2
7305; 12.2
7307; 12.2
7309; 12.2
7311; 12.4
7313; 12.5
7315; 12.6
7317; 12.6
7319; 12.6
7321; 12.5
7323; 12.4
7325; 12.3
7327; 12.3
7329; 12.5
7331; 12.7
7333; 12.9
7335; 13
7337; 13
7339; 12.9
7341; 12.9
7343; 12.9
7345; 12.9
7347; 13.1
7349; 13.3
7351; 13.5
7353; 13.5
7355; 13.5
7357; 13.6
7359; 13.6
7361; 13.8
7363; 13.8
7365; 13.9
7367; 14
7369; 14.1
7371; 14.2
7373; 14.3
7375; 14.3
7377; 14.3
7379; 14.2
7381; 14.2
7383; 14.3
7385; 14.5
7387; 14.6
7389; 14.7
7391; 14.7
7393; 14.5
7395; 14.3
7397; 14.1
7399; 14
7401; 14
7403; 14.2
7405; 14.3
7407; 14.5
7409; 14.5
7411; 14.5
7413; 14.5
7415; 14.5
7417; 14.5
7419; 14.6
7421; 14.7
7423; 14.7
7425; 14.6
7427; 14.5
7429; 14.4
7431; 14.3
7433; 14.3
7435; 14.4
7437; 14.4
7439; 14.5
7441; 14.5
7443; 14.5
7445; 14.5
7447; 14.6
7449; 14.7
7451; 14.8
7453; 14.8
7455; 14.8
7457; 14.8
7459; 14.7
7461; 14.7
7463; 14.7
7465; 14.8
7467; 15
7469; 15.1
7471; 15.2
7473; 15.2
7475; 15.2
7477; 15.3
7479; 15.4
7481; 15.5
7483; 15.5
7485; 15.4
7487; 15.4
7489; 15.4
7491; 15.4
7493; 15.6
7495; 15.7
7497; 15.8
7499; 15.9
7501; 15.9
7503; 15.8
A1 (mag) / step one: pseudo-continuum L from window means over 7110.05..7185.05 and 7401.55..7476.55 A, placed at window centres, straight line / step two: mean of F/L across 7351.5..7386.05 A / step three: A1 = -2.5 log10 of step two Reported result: -0.094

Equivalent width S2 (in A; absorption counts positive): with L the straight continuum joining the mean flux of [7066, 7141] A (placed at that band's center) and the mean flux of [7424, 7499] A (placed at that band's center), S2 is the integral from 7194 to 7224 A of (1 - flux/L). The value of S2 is 5.8 A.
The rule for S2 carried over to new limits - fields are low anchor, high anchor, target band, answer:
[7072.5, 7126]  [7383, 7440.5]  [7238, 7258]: 2.4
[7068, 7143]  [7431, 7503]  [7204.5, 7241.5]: 5.7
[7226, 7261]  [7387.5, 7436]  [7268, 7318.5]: -3.0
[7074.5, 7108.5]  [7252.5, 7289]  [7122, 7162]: 9.9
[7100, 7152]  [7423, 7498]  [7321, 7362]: -3.0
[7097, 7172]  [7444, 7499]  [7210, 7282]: 1.1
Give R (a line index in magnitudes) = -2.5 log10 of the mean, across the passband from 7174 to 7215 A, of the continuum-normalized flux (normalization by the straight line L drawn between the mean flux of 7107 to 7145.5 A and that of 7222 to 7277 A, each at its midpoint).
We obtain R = 0.09 mag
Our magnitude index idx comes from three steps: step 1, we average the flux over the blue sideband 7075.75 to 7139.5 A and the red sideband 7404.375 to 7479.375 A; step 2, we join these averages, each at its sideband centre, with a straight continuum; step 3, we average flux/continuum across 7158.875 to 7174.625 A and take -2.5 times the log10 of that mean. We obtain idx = 0.20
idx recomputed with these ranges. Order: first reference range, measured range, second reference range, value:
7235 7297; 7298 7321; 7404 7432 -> -0.06 mag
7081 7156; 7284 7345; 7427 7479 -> -0.07 mag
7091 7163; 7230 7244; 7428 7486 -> 0.06 mag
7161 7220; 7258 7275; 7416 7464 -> -0.08 mag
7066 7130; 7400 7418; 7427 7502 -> -0.03 mag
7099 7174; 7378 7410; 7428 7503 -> -0.08 mag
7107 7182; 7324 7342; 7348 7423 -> -0.01 mag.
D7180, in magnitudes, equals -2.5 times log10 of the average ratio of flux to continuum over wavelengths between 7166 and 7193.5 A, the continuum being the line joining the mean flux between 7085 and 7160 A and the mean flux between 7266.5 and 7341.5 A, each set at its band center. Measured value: 0.09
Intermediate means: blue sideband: 7.12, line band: 7.94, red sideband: 12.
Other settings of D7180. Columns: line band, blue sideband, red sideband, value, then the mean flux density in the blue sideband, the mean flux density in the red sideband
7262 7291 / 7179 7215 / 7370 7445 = -0.06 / 7.94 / 14.4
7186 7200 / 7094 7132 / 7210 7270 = 0.06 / 7.48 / 9.42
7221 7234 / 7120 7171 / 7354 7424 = 0.04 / 6.77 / 14.3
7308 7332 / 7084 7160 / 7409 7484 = -0.06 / 7.14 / 14.7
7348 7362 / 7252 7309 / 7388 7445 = -0.05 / 11.2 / 14.4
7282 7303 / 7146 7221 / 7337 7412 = -0.05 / 7.66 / 13.9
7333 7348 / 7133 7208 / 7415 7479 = -0.10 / 7.33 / 14.7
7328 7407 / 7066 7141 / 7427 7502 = -0.06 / 7.74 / 15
